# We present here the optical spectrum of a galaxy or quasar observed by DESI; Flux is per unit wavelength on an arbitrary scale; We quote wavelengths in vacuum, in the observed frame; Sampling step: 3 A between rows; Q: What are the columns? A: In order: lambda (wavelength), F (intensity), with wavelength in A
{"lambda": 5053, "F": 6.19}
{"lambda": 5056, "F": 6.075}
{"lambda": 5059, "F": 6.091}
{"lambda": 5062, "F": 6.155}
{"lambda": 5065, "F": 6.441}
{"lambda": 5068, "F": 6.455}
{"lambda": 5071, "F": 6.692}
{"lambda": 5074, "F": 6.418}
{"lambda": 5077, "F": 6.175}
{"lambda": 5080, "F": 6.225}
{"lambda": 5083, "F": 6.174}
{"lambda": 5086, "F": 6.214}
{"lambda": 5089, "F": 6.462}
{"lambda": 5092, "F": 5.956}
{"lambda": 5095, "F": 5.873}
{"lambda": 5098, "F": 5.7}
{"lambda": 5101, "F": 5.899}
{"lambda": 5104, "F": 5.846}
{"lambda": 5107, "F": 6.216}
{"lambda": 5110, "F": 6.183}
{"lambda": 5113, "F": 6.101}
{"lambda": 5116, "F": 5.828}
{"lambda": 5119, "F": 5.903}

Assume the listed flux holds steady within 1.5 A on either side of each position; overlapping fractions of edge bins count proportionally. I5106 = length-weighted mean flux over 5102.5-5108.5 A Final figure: 6.03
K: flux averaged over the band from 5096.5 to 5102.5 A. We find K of 5.8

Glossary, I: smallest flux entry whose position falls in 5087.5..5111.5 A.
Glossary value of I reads 5.7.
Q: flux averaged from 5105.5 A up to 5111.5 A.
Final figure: 6.2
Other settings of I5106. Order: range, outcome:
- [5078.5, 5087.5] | 6.2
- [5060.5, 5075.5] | 6.43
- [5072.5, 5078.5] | 6.3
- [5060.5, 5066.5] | 6.3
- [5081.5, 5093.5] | 6.2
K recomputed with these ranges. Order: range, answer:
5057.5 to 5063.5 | 6.12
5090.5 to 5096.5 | 5.91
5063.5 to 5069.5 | 6.45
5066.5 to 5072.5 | 6.57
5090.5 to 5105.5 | 5.85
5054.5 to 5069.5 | 6.24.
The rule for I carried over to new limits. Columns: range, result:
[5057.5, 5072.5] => 6.091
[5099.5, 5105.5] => 5.846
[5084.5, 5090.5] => 6.214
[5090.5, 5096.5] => 5.873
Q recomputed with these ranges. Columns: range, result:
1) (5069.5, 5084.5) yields 6.34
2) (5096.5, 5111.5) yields 5.97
